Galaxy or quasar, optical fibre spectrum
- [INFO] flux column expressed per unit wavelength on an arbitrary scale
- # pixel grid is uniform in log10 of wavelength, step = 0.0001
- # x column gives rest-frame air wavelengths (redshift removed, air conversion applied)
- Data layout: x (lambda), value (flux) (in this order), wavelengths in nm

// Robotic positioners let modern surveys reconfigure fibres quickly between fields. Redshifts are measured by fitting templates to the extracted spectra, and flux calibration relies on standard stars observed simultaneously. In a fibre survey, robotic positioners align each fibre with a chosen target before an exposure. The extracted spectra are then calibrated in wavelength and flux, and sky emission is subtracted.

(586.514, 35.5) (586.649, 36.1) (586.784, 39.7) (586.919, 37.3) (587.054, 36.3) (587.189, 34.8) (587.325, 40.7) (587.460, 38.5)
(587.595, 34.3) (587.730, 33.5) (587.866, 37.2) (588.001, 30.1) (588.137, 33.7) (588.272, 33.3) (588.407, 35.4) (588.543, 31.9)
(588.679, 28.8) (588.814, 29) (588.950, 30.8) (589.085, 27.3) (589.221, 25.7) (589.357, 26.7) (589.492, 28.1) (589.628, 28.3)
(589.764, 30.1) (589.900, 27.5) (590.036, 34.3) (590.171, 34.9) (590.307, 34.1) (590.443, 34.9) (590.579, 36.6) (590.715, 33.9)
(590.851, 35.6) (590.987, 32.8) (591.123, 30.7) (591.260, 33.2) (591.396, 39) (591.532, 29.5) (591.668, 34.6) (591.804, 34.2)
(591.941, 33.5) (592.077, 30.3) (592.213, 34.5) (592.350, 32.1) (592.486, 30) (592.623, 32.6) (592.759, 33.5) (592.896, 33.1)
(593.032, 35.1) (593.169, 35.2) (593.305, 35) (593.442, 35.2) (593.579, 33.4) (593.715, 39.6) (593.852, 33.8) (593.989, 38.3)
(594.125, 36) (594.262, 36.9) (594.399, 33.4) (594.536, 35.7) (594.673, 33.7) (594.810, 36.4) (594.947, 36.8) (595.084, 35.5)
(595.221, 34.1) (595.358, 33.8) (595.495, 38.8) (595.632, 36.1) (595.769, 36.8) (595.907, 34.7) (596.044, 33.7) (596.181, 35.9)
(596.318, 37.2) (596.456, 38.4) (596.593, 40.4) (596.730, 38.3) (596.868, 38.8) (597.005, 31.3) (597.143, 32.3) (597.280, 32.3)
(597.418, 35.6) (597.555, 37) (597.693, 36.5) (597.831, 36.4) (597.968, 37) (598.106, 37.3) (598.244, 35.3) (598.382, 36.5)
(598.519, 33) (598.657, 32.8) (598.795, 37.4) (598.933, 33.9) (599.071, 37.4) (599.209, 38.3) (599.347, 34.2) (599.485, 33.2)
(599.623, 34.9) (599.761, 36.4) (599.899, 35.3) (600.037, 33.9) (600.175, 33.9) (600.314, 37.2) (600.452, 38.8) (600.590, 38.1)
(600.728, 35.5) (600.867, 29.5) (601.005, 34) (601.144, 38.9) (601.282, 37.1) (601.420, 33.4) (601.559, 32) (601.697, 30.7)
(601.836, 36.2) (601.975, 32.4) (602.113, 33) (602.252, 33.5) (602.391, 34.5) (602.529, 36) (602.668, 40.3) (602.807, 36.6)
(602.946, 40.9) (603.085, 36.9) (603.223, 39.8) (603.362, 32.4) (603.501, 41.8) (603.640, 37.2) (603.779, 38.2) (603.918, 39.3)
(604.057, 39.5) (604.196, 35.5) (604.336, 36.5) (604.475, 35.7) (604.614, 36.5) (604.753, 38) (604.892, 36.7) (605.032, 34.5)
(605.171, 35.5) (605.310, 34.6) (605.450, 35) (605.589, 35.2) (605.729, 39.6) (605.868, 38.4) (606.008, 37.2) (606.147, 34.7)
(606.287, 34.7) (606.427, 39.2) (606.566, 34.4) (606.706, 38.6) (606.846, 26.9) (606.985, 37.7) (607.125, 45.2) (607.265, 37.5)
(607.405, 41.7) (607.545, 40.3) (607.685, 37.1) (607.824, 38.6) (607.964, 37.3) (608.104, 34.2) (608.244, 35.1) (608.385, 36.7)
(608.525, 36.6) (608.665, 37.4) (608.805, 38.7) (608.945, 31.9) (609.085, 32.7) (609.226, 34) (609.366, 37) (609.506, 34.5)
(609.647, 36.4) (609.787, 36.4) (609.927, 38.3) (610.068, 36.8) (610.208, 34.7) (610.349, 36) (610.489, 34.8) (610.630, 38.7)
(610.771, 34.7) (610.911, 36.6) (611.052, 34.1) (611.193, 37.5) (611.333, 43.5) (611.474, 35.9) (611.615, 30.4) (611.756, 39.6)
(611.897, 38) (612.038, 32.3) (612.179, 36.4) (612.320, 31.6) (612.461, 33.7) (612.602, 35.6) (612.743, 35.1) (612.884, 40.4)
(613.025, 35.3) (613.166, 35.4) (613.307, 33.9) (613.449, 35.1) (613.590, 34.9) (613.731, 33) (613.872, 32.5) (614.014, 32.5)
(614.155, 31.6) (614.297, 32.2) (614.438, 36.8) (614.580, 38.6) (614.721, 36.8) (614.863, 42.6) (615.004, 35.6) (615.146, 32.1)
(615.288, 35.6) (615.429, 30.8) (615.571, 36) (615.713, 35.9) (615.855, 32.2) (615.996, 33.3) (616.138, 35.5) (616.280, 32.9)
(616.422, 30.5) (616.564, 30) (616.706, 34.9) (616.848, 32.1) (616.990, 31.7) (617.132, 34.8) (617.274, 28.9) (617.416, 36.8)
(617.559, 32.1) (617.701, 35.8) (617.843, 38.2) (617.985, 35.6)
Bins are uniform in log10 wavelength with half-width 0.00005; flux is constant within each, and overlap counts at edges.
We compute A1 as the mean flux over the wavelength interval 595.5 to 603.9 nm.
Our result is 35.8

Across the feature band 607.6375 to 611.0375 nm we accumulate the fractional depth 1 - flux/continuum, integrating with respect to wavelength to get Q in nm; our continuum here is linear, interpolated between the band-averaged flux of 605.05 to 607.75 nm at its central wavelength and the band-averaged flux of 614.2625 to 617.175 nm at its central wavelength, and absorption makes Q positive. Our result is 0.01 nm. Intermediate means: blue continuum 37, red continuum 34.4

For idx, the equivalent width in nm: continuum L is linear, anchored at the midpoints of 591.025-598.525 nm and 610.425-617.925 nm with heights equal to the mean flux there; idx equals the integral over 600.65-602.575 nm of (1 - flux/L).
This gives 0.052 nm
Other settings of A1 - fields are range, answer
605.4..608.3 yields 37.1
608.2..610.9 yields 35.9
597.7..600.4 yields 35.5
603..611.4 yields 36.8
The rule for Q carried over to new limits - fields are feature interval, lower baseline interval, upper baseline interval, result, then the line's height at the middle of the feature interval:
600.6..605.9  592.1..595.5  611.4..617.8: -0.23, 34.6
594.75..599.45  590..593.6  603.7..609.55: -0.15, 34.8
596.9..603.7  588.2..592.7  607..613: -0.25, 34.3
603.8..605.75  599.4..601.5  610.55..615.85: -0.07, 35.3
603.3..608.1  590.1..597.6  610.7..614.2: -0.27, 35.1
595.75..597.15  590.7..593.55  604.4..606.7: -0.08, 34.4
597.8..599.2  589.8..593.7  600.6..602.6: -0.07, 34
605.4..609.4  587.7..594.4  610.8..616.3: -0.24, 34.6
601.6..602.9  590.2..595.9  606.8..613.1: 0.03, 35.5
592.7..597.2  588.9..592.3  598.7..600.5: -0.25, 33.8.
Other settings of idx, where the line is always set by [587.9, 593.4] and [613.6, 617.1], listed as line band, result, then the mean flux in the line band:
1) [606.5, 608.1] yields -0.20 nm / 37.6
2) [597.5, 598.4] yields -0.10 nm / 36.5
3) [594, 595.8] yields -0.17 nm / 35.8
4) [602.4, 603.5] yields -0.15 nm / 37.7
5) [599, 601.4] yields -0.19 nm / 35.6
